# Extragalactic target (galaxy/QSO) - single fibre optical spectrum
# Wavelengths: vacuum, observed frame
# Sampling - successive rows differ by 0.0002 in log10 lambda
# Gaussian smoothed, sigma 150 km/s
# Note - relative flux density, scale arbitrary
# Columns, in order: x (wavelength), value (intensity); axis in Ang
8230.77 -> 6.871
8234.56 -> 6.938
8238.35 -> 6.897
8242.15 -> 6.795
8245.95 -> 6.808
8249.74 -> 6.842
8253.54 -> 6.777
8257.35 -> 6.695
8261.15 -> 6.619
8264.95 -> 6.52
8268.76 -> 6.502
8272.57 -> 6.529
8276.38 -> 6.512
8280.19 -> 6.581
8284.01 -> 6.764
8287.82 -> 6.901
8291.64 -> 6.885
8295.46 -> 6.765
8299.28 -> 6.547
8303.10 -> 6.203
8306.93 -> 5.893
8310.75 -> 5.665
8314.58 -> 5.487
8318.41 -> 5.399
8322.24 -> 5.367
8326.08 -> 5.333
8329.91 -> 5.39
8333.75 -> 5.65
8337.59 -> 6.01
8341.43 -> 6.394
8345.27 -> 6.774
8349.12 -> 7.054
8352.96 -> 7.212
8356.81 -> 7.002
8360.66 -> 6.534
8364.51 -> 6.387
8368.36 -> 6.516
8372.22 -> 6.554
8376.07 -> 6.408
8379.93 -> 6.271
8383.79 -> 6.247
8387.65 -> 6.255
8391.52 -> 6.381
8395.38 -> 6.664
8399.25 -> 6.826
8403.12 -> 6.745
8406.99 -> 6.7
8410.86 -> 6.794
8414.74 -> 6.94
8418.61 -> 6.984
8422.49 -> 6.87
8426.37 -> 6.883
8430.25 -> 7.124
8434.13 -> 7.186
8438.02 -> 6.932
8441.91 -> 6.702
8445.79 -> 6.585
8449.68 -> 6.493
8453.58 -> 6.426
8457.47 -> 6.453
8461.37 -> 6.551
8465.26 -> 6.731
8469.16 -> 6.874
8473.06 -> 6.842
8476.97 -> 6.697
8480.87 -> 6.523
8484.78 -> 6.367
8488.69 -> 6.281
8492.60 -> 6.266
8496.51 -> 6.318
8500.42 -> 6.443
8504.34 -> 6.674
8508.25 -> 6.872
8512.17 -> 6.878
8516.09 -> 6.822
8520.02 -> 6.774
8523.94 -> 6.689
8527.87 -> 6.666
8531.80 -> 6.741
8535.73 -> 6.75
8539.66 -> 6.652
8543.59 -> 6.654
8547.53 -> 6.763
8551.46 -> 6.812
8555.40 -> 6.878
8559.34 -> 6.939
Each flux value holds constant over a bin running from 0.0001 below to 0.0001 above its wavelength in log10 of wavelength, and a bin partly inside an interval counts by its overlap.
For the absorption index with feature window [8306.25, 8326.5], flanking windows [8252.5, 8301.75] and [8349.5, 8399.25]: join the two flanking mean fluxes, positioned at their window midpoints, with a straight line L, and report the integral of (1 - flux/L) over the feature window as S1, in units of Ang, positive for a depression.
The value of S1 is 3.4 Ang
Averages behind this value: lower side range 6.65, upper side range 6.56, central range 5.52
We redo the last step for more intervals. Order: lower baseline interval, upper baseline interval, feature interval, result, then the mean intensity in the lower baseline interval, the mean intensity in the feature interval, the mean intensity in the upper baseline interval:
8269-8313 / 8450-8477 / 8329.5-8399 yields 0.87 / 6.47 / 6.46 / 6.64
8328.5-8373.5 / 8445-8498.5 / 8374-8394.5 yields 0.48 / 6.47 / 6.33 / 6.53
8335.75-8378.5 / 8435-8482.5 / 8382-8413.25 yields 0.25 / 6.62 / 6.58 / 6.66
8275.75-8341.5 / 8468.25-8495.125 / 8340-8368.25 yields -2.54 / 6.08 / 6.76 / 6.53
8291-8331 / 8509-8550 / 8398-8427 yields -2.58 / 5.88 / 6.84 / 6.74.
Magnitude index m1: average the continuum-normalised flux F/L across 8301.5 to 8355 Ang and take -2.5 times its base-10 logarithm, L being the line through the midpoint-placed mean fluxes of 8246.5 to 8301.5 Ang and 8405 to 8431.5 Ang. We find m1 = 0.131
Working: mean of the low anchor 6.68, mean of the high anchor 6.89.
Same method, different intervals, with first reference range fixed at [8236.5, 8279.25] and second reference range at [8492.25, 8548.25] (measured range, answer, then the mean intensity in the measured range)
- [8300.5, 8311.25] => 0.117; 6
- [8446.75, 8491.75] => 0.019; 6.56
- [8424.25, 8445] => -0.043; 6.94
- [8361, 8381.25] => 0.039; 6.44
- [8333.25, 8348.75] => 0.056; 6.34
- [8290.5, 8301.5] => -0.005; 6.71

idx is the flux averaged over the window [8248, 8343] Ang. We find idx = 6.25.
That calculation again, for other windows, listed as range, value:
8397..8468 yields 6.77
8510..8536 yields 6.76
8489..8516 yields 6.58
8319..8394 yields 6.29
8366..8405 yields 6.49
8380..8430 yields 6.69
